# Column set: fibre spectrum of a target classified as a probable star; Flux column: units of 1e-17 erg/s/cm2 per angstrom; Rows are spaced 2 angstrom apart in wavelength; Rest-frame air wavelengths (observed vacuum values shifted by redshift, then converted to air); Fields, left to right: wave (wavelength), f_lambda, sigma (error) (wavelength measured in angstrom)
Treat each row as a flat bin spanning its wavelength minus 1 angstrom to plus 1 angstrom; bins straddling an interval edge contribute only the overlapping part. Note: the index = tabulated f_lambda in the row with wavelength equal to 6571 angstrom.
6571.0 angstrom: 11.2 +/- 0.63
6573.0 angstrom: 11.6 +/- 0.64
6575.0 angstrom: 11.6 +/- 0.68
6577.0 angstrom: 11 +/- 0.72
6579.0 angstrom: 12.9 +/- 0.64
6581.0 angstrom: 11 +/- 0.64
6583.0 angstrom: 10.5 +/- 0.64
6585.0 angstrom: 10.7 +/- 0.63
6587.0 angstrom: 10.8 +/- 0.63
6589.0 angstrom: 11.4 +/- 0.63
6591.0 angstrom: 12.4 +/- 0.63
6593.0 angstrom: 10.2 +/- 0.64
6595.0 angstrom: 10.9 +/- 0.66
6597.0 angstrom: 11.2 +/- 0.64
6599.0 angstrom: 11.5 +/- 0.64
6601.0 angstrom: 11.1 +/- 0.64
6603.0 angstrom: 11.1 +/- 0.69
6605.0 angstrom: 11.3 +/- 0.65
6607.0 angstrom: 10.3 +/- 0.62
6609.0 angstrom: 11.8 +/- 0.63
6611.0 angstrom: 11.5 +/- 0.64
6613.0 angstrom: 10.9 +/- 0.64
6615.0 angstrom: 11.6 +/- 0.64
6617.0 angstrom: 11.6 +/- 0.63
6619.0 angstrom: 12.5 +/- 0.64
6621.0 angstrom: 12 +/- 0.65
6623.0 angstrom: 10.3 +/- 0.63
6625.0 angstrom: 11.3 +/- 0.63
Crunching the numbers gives 11.2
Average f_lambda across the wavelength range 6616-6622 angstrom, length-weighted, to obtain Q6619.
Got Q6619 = 12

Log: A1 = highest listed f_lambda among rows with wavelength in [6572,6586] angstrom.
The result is 12.9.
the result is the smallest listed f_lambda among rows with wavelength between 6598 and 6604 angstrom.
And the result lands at 11.1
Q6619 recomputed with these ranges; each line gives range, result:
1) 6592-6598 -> 10.8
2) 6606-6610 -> 11.1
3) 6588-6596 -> 11.2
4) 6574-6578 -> 11.3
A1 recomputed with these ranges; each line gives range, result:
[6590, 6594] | 12.4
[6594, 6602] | 11.5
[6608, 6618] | 11.8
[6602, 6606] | 11.3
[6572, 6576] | 11.6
